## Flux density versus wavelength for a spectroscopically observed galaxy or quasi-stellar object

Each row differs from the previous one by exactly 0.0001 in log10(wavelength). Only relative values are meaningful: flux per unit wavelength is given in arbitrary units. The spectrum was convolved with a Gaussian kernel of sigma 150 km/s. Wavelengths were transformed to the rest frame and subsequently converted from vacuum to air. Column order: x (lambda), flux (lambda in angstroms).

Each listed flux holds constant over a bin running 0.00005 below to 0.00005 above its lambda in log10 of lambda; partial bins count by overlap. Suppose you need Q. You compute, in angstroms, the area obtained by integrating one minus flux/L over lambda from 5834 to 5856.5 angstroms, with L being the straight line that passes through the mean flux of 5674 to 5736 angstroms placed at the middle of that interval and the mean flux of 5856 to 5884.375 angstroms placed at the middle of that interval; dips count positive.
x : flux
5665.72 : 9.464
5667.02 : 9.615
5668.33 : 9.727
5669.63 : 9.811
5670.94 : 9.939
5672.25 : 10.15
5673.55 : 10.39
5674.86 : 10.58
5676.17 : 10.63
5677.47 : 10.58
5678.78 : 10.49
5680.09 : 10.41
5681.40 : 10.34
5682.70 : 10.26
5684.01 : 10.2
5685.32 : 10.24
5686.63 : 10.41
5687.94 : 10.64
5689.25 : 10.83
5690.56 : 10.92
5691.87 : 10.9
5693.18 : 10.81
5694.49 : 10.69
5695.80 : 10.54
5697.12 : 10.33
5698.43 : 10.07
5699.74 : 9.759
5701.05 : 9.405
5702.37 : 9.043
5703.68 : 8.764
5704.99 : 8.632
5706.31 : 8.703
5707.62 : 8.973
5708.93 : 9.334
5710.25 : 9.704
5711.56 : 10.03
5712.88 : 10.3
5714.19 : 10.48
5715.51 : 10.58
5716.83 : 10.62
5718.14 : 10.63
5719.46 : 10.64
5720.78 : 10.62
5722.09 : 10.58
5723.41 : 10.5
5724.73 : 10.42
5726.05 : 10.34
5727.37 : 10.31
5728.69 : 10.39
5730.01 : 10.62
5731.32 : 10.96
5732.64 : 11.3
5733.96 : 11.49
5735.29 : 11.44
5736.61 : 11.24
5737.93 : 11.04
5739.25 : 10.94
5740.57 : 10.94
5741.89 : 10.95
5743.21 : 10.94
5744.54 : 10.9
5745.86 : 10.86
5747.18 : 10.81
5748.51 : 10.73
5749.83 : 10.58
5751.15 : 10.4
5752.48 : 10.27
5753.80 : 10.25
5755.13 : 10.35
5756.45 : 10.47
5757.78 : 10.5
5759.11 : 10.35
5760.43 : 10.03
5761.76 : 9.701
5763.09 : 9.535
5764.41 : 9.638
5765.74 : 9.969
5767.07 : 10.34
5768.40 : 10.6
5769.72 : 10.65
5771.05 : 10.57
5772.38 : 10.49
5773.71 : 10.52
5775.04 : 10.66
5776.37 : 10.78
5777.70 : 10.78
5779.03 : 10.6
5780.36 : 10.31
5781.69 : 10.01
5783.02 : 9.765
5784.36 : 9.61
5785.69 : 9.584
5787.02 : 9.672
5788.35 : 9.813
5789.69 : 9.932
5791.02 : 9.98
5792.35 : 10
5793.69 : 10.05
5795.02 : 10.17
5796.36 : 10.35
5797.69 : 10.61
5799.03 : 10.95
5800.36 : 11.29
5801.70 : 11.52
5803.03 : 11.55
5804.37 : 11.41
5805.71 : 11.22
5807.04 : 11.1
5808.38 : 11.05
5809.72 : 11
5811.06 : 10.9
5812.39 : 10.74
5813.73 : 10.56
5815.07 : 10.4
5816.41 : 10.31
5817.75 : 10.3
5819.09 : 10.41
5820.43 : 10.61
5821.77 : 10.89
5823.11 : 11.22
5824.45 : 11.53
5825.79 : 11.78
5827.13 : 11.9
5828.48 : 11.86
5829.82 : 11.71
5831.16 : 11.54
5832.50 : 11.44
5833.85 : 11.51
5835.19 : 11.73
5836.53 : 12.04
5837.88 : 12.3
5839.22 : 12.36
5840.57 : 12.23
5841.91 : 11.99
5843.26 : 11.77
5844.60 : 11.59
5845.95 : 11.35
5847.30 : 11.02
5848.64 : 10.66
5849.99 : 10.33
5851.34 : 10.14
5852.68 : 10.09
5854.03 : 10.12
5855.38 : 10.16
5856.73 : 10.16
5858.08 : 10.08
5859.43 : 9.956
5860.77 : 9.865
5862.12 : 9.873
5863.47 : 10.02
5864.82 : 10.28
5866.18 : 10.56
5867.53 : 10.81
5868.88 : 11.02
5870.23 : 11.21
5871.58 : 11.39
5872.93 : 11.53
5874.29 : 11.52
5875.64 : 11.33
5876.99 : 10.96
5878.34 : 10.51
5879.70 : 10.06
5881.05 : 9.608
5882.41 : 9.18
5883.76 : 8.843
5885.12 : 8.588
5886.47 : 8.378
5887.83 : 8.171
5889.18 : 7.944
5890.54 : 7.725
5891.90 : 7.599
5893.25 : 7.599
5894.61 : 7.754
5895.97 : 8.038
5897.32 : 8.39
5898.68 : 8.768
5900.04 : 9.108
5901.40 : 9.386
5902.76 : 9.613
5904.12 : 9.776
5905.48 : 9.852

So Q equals -1.78 angstroms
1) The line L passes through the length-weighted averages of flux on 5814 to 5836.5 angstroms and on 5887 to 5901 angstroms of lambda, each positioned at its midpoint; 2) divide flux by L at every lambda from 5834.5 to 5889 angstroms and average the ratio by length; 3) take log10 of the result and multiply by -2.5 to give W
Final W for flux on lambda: -0.107 mag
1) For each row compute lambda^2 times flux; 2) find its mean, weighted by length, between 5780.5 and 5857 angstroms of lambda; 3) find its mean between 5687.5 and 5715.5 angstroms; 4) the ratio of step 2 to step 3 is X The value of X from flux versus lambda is 1.14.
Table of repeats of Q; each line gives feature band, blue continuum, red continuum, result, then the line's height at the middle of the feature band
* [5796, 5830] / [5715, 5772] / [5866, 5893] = -2.9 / 10.2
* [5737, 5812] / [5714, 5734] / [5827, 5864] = 2.1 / 10.8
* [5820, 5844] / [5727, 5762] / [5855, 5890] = -3.3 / 10.3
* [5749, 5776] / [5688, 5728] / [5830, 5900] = -0.4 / 10.2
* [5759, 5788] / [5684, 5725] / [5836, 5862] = 0.9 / 10.5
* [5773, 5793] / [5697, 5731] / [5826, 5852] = 1.3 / 10.9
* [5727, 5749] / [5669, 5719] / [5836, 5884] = -1.4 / 10.3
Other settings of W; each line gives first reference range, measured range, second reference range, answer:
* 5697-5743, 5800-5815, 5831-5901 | -0.09 mag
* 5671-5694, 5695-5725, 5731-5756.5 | 0.08 mag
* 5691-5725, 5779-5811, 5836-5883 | 0.00 mag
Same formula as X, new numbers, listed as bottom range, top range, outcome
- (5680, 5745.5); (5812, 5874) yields 1.11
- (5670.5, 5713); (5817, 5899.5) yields 1.09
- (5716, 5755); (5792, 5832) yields 1.05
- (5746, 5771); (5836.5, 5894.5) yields 1.03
